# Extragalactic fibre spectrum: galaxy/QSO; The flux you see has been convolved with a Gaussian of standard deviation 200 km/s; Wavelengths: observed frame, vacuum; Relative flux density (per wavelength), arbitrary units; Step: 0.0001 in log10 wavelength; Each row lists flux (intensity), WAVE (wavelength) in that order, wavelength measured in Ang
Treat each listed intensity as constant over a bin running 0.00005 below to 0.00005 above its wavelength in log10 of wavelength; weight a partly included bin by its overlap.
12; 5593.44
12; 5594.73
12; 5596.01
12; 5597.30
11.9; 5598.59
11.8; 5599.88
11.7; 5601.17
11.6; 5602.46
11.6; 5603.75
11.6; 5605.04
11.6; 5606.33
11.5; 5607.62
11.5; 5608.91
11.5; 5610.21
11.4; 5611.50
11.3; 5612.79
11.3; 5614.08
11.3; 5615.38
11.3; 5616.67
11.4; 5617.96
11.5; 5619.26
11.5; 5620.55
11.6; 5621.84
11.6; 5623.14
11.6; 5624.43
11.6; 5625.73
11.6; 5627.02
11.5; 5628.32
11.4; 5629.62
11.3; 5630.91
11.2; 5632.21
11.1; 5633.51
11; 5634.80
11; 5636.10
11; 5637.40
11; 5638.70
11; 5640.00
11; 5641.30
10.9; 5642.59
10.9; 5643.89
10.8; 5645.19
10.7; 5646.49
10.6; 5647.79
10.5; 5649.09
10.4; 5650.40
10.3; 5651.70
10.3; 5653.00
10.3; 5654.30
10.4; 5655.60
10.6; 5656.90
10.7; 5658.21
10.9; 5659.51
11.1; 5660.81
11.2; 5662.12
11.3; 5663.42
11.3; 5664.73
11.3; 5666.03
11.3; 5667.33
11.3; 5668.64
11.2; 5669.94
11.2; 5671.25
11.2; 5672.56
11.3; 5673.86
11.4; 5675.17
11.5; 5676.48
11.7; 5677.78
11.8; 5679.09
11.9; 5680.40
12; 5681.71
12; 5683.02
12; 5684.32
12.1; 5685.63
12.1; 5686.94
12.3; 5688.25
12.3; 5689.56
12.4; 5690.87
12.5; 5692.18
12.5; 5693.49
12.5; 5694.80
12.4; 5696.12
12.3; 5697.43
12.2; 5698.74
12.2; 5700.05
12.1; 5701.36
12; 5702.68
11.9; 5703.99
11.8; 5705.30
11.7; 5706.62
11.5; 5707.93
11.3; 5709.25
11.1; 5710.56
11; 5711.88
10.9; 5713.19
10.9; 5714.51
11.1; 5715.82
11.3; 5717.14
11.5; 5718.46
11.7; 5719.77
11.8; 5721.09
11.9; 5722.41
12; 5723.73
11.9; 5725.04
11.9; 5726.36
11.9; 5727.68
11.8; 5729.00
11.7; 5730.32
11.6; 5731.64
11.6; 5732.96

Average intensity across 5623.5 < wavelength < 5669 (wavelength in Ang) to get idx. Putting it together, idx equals 11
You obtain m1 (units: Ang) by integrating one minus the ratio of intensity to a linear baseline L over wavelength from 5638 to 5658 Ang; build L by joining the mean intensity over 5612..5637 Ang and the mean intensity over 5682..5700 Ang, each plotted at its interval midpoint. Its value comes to 1.8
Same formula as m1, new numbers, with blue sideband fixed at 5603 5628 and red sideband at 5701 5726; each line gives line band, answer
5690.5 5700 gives -0.7 Ang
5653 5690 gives 0.4 Ang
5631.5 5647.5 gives 0.8 Ang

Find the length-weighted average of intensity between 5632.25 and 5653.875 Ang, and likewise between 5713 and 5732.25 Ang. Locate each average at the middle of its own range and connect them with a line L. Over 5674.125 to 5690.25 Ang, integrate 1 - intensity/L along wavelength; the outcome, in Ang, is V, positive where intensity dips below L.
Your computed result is -1.0 Ang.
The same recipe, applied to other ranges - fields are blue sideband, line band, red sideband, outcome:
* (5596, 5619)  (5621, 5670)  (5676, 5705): 3.3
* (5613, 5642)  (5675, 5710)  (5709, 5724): -2.1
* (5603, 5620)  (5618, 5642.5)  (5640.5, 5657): -0.6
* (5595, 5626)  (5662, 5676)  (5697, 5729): 0.4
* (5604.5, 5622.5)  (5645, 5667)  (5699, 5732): 1.5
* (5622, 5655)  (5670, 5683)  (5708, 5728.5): -0.4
